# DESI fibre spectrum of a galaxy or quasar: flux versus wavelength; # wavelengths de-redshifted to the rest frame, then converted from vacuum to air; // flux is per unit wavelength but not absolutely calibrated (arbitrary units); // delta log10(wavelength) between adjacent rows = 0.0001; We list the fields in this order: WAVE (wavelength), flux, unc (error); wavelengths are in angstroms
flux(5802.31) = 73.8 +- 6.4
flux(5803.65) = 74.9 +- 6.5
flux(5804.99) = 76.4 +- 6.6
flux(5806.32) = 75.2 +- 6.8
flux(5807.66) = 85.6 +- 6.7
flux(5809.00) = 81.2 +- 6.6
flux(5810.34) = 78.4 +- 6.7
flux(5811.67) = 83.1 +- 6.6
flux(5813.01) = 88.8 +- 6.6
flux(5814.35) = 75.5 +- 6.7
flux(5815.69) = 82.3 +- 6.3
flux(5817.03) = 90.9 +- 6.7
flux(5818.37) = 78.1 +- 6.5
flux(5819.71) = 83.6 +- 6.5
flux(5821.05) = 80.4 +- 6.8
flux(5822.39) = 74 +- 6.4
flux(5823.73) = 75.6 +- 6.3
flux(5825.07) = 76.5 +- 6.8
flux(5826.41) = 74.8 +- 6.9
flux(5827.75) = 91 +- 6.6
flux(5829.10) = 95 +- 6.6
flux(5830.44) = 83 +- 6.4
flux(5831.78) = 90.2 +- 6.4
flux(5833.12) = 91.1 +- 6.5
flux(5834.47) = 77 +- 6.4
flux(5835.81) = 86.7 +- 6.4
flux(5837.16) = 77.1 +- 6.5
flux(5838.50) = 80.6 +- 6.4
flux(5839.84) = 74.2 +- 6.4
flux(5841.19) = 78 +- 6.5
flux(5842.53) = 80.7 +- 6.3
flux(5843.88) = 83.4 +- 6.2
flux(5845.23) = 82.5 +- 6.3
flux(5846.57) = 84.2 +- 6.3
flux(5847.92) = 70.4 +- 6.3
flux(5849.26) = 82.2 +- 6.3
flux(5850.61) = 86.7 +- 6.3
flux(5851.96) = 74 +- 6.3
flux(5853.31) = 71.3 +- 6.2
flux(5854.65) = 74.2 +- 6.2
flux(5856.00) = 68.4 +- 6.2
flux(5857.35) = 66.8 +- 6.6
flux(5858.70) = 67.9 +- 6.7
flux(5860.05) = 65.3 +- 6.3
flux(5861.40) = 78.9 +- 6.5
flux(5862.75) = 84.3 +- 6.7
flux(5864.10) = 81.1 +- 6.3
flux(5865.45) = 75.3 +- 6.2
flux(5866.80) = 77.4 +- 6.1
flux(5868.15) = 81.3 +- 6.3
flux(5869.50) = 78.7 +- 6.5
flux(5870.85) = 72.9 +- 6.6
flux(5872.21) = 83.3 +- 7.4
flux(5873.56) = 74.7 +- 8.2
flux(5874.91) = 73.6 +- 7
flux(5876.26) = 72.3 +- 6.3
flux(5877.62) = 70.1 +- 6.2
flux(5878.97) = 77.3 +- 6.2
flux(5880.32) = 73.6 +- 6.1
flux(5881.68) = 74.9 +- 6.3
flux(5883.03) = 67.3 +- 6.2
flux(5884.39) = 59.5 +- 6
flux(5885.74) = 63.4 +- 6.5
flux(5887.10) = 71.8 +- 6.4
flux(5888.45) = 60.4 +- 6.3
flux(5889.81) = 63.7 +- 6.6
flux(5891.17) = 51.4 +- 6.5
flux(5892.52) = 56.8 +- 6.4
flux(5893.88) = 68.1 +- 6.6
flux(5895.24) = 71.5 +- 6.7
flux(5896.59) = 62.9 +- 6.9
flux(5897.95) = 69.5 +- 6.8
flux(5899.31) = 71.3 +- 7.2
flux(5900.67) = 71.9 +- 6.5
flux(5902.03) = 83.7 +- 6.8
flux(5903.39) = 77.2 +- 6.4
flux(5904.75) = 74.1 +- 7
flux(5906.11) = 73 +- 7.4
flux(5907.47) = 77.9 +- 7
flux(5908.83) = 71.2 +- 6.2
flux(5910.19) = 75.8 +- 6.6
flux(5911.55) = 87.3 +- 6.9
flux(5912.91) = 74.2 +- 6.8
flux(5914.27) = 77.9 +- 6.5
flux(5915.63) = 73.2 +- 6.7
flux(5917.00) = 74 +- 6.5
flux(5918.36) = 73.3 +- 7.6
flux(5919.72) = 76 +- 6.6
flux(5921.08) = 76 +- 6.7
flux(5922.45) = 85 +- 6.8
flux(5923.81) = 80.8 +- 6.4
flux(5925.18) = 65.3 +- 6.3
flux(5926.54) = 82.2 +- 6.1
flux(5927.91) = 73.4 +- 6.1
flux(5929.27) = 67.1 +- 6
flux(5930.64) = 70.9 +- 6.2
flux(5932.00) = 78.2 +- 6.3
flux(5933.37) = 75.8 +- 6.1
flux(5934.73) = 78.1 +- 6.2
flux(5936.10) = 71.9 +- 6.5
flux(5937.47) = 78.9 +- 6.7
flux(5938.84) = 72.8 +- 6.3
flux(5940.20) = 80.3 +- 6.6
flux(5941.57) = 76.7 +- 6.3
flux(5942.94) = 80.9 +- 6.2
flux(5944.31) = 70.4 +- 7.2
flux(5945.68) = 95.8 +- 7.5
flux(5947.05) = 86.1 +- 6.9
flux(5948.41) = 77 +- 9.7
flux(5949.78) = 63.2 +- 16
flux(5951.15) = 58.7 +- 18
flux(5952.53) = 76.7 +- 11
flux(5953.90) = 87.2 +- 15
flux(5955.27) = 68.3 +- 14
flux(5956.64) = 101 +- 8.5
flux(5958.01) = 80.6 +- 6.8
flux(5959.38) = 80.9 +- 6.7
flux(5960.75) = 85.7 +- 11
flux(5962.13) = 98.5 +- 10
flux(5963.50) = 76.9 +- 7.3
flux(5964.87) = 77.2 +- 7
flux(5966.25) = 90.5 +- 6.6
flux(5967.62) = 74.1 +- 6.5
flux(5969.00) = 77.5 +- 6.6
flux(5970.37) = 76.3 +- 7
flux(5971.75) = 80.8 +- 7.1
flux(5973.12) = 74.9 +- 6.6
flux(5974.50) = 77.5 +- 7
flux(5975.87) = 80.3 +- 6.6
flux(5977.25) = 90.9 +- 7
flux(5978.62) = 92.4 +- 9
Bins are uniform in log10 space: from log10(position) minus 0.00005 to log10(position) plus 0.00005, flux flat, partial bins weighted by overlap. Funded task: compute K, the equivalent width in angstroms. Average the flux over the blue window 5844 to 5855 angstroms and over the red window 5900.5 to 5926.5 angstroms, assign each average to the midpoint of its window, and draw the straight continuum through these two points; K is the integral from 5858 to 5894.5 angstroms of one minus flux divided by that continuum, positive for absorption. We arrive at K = 3.0 angstroms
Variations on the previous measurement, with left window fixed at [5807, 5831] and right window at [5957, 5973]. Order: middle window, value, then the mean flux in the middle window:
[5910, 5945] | 2.5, 76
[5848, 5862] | 1.5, 73.4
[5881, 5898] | 3.6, 64.5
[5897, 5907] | 1.0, 74.1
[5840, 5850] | 0.3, 79.9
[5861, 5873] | 0.4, 79.2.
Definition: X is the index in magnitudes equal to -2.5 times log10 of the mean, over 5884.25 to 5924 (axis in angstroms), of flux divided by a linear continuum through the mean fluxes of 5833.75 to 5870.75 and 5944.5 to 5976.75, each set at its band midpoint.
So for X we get 0.10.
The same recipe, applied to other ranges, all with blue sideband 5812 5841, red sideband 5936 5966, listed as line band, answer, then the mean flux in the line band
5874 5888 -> 0.15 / 70.3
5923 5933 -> 0.08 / 74.2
